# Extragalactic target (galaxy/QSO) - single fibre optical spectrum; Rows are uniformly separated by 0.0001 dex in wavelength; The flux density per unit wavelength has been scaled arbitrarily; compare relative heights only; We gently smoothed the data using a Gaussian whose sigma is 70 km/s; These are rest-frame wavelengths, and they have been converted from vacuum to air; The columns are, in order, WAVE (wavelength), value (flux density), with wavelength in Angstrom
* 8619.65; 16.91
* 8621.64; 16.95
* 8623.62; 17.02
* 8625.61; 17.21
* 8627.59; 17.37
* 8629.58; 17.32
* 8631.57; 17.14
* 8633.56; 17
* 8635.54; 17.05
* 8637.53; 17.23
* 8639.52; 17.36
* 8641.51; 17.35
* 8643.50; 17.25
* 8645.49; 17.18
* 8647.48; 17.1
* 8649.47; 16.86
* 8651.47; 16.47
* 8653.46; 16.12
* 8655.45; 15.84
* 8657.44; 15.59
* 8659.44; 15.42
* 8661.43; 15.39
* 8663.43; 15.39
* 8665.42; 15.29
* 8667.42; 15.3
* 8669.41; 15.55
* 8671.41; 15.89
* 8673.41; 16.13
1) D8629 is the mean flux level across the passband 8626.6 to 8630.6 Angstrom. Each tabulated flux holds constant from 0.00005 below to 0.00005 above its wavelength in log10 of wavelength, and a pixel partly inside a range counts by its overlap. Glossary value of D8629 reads 17.3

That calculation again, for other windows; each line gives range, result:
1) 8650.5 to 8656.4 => 16.2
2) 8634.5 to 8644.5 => 17.3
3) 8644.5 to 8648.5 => 17.1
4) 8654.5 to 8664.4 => 15.5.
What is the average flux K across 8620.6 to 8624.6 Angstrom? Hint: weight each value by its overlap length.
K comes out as 17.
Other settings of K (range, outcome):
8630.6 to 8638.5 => 17.1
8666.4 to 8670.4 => 15.4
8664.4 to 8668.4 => 15.3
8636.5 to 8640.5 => 17.3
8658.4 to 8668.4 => 15.3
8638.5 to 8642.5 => 17.3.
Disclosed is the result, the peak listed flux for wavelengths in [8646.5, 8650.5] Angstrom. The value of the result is 17.1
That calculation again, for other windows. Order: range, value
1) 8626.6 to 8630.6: 17.37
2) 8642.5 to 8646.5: 17.25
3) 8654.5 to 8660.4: 15.84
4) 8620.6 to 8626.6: 17.21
